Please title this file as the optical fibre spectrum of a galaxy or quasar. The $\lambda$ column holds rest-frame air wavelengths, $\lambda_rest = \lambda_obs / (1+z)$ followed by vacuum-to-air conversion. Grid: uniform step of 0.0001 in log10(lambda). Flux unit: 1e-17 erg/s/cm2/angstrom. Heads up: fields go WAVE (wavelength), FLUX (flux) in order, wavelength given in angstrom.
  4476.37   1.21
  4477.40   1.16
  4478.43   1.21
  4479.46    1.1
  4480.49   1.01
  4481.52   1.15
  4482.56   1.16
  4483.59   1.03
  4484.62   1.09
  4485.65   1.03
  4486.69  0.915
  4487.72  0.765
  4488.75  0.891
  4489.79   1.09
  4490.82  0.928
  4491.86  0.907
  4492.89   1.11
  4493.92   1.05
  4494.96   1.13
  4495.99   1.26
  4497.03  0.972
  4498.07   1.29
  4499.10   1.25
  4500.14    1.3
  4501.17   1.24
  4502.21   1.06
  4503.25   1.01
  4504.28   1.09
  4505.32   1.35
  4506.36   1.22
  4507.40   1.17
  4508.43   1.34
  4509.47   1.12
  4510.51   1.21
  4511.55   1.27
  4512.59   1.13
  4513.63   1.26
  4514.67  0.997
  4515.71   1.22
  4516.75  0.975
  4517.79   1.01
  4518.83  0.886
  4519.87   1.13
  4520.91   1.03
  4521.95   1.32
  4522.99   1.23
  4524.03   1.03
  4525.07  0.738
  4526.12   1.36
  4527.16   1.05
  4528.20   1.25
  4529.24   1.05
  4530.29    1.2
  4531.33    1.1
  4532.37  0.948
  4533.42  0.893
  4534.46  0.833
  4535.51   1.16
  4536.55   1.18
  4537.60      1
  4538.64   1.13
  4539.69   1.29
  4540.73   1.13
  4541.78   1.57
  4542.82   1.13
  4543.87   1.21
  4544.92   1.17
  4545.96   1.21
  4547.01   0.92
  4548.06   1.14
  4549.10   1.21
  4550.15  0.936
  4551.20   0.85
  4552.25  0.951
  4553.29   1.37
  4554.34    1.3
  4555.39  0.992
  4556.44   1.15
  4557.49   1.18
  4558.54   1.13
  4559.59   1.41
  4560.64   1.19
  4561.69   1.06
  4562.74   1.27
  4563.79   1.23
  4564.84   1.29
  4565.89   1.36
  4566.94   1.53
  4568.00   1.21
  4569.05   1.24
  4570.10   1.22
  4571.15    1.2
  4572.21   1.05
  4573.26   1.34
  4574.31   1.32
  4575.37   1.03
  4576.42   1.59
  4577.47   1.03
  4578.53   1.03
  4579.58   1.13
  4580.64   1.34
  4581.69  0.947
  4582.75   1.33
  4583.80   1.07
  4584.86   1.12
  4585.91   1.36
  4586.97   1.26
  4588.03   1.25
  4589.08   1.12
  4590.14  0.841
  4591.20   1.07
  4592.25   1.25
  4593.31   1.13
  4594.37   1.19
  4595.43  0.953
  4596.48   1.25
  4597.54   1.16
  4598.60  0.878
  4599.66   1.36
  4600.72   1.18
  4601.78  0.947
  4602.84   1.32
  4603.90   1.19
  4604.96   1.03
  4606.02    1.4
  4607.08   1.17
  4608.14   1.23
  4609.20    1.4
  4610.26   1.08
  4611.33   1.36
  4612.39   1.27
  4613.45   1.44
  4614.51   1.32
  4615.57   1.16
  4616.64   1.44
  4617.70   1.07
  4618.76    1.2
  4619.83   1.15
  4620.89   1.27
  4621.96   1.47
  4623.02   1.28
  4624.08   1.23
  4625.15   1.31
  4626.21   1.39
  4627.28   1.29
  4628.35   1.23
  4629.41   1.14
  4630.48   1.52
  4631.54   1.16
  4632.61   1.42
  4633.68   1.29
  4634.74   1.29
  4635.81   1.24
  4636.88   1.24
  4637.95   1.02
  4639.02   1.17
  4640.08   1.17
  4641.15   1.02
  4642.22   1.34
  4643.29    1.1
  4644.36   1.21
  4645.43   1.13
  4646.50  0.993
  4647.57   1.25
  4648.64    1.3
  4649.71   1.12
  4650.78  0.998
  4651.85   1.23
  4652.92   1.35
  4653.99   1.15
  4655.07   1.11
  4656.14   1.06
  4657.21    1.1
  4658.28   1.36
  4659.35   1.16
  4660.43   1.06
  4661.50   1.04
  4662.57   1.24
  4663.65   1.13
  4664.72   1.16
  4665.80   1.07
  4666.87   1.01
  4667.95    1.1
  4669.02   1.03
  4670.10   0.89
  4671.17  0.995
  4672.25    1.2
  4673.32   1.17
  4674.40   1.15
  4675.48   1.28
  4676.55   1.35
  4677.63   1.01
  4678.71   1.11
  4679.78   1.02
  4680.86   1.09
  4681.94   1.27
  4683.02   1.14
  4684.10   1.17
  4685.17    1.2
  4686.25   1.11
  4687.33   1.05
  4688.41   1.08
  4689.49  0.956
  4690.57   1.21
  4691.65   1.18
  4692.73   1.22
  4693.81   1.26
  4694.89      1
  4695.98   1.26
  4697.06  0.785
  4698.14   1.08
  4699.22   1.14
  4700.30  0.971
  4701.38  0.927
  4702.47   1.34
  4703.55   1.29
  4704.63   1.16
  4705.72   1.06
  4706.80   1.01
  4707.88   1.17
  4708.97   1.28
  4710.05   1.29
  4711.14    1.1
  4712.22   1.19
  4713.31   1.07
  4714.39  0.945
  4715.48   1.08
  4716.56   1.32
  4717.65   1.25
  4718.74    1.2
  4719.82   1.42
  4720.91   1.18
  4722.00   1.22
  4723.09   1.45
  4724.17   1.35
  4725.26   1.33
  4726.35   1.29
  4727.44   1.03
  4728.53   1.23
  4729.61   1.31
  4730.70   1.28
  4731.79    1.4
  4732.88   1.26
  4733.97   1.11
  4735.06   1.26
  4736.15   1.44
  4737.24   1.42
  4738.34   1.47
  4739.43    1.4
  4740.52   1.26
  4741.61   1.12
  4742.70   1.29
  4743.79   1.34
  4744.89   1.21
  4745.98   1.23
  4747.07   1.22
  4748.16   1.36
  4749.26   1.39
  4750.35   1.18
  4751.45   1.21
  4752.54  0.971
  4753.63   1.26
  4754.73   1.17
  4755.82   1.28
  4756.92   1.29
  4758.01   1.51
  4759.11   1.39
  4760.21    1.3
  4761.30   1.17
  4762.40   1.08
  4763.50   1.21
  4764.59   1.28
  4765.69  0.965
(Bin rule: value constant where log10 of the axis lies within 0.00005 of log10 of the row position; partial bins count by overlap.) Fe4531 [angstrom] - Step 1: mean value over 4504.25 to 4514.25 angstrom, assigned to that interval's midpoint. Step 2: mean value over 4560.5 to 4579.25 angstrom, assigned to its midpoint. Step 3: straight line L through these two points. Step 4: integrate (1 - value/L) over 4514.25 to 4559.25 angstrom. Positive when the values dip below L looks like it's 4.3 angstrom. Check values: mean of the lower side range 1.22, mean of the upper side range 1.23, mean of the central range 1.11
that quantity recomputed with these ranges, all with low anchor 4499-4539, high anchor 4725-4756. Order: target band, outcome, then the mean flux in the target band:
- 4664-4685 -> 1.79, 1.12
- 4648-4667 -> 0.95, 1.15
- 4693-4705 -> 1.22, 1.11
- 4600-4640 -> -2.19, 1.25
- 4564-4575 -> -1.13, 1.27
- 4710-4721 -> 0.60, 1.18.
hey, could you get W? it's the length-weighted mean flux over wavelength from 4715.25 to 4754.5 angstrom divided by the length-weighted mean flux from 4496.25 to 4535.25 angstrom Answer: 1.13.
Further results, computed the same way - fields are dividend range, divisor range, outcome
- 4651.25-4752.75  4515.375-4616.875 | 1.01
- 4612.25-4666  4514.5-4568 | 1.07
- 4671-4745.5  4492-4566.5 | 1.04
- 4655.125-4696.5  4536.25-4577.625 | 0.94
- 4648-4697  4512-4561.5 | 1.01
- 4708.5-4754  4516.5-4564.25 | 1.12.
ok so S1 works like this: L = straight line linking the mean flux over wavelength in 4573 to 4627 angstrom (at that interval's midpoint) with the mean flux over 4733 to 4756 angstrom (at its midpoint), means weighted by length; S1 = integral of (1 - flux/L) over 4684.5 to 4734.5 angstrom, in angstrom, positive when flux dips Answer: 3.1 angstrom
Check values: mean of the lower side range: 1.21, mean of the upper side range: 1.27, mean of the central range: 1.18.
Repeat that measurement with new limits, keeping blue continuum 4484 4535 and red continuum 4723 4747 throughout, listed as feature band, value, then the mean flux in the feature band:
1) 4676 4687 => 0.9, 1.15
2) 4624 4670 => 1.2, 1.18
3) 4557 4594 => -1.6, 1.2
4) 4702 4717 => 1.2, 1.16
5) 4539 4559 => -0.3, 1.15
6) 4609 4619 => -0.7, 1.27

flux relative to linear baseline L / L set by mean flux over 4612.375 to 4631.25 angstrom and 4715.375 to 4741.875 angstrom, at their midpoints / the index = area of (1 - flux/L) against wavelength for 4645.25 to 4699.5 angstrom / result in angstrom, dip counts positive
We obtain 6.7 angstrom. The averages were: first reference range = 1.29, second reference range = 1.29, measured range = 1.13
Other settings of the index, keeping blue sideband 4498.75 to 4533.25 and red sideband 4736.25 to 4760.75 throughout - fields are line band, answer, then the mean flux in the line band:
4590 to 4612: 0.42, 1.17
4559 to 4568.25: -0.94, 1.28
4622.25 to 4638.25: -0.89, 1.28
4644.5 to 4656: 0.58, 1.16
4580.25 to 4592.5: 0.22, 1.16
